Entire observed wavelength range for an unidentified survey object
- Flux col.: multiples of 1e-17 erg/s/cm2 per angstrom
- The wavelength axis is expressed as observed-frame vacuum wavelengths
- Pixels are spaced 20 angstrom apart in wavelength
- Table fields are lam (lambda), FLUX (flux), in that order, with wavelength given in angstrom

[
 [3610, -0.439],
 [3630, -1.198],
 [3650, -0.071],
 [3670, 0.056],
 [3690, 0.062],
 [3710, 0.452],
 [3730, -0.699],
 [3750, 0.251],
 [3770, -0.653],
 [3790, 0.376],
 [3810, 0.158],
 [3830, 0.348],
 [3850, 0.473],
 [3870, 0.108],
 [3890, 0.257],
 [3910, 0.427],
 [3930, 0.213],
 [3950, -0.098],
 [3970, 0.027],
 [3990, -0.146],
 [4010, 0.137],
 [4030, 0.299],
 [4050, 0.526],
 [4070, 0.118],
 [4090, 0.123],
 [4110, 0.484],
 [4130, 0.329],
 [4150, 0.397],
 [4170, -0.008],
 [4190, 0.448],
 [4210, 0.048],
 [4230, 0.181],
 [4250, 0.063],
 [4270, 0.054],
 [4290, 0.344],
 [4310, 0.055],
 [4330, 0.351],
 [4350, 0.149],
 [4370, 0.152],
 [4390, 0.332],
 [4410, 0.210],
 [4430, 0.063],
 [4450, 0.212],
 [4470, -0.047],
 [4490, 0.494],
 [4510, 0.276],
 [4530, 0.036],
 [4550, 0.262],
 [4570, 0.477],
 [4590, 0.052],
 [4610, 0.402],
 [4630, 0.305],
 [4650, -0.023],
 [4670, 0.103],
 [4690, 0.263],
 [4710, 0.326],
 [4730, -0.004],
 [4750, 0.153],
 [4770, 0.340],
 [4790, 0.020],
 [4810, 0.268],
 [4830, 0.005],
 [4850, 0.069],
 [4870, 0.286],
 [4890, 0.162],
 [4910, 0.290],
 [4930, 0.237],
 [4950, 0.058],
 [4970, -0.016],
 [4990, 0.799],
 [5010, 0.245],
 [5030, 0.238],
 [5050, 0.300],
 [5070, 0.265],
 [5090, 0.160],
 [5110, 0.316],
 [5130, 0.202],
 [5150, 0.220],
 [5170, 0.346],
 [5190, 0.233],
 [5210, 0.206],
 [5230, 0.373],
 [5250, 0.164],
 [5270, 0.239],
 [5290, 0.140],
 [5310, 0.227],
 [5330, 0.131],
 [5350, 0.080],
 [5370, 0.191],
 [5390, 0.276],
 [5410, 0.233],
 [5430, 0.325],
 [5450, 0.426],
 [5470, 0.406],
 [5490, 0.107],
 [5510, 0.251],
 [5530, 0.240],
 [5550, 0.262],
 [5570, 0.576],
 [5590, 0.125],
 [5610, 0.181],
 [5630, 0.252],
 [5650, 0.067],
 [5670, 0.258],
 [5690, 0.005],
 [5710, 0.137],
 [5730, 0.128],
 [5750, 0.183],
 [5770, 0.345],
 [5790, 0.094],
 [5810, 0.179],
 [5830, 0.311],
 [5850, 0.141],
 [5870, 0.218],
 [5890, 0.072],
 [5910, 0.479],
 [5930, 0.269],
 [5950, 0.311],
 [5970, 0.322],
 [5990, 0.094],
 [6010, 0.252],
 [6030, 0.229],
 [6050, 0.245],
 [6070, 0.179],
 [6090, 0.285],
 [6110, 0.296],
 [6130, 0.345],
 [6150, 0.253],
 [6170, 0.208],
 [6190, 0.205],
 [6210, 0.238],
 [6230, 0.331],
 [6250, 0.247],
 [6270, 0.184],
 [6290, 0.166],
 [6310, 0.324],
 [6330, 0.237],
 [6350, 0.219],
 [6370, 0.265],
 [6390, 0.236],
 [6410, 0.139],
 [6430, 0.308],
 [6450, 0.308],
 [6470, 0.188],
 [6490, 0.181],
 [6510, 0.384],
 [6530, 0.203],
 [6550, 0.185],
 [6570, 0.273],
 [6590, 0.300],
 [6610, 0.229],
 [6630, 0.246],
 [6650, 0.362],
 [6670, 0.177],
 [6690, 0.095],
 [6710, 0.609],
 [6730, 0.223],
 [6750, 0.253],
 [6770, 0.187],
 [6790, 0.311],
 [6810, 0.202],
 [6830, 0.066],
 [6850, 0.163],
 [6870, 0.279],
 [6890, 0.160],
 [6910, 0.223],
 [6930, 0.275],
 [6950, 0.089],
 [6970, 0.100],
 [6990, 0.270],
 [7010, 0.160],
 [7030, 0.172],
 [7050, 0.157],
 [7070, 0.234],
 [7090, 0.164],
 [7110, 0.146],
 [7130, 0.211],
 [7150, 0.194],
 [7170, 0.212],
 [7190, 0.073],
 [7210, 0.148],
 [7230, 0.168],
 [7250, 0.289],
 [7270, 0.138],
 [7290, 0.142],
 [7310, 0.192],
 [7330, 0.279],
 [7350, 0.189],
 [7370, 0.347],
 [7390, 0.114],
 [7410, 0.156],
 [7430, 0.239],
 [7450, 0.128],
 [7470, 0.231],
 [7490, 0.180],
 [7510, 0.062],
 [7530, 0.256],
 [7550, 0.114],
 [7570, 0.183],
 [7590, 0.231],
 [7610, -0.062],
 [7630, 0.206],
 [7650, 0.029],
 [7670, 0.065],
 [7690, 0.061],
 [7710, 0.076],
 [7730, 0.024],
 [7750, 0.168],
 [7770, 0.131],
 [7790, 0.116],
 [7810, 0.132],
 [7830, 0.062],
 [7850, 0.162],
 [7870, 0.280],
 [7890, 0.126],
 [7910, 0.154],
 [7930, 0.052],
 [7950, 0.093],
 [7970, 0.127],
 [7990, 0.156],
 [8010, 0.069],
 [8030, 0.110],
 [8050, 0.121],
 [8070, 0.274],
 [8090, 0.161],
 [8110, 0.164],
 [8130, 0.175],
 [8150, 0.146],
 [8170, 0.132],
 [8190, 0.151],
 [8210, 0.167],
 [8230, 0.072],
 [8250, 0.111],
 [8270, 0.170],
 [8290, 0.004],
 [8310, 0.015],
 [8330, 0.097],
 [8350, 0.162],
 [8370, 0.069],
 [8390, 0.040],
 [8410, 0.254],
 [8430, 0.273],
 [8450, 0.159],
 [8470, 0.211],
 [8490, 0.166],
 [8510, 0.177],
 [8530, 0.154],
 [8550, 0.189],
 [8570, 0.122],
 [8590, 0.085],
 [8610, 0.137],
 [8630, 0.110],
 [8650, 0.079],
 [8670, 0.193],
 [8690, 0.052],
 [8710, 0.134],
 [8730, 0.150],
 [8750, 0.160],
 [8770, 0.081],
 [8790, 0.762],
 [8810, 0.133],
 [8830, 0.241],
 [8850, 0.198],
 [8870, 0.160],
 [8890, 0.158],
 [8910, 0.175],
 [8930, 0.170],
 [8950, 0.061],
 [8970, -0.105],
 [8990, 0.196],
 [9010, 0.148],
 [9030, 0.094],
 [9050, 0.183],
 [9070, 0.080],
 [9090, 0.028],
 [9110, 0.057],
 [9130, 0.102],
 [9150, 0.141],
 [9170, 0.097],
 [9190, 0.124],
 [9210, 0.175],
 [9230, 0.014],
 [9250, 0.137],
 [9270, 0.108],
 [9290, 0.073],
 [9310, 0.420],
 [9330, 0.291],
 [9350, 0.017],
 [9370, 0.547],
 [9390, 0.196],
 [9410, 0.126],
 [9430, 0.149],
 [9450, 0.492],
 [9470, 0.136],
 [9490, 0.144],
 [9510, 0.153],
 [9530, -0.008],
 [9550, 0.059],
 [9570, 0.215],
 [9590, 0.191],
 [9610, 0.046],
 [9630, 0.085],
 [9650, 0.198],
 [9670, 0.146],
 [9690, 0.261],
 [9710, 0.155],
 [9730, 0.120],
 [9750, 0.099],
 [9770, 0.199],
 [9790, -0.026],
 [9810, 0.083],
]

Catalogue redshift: 0.339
